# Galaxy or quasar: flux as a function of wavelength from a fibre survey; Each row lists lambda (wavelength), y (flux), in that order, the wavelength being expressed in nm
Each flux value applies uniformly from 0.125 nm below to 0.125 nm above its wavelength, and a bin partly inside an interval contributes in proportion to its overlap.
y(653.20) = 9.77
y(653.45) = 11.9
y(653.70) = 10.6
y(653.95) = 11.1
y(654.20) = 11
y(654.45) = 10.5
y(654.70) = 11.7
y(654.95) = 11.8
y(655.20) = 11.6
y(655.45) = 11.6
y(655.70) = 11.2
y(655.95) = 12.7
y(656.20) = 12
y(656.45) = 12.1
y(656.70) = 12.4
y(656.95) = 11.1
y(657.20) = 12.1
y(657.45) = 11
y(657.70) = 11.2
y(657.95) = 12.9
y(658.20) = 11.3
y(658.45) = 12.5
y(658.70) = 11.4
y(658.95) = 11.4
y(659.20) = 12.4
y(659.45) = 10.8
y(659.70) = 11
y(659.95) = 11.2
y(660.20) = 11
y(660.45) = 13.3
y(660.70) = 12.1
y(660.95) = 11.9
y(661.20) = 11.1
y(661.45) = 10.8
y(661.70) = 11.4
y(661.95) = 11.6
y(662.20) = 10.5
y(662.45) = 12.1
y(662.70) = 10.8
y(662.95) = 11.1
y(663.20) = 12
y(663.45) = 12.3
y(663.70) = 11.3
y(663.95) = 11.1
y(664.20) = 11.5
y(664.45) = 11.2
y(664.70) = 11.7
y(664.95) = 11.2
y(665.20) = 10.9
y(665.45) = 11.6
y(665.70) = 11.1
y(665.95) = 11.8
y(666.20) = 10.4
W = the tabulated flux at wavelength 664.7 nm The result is 11.7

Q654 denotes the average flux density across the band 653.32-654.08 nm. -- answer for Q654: 11.2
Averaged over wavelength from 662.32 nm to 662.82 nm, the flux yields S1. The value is 11.4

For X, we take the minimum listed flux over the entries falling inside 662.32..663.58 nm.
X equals 10.8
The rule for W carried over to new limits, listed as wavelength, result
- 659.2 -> 12.4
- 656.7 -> 12.4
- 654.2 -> 11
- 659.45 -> 10.8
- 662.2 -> 10.5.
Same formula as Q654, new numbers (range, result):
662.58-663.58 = 11.6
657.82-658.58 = 12.2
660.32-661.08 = 12.4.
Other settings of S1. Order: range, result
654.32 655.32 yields 11.4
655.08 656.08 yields 11.8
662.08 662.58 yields 11.3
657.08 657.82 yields 11.4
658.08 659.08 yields 11.7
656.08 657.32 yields 11.9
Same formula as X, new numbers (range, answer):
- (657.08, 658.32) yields 11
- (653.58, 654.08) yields 10.6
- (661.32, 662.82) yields 10.5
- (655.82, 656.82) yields 12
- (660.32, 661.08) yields 11.9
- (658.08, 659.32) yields 11.3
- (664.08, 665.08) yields 11.2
